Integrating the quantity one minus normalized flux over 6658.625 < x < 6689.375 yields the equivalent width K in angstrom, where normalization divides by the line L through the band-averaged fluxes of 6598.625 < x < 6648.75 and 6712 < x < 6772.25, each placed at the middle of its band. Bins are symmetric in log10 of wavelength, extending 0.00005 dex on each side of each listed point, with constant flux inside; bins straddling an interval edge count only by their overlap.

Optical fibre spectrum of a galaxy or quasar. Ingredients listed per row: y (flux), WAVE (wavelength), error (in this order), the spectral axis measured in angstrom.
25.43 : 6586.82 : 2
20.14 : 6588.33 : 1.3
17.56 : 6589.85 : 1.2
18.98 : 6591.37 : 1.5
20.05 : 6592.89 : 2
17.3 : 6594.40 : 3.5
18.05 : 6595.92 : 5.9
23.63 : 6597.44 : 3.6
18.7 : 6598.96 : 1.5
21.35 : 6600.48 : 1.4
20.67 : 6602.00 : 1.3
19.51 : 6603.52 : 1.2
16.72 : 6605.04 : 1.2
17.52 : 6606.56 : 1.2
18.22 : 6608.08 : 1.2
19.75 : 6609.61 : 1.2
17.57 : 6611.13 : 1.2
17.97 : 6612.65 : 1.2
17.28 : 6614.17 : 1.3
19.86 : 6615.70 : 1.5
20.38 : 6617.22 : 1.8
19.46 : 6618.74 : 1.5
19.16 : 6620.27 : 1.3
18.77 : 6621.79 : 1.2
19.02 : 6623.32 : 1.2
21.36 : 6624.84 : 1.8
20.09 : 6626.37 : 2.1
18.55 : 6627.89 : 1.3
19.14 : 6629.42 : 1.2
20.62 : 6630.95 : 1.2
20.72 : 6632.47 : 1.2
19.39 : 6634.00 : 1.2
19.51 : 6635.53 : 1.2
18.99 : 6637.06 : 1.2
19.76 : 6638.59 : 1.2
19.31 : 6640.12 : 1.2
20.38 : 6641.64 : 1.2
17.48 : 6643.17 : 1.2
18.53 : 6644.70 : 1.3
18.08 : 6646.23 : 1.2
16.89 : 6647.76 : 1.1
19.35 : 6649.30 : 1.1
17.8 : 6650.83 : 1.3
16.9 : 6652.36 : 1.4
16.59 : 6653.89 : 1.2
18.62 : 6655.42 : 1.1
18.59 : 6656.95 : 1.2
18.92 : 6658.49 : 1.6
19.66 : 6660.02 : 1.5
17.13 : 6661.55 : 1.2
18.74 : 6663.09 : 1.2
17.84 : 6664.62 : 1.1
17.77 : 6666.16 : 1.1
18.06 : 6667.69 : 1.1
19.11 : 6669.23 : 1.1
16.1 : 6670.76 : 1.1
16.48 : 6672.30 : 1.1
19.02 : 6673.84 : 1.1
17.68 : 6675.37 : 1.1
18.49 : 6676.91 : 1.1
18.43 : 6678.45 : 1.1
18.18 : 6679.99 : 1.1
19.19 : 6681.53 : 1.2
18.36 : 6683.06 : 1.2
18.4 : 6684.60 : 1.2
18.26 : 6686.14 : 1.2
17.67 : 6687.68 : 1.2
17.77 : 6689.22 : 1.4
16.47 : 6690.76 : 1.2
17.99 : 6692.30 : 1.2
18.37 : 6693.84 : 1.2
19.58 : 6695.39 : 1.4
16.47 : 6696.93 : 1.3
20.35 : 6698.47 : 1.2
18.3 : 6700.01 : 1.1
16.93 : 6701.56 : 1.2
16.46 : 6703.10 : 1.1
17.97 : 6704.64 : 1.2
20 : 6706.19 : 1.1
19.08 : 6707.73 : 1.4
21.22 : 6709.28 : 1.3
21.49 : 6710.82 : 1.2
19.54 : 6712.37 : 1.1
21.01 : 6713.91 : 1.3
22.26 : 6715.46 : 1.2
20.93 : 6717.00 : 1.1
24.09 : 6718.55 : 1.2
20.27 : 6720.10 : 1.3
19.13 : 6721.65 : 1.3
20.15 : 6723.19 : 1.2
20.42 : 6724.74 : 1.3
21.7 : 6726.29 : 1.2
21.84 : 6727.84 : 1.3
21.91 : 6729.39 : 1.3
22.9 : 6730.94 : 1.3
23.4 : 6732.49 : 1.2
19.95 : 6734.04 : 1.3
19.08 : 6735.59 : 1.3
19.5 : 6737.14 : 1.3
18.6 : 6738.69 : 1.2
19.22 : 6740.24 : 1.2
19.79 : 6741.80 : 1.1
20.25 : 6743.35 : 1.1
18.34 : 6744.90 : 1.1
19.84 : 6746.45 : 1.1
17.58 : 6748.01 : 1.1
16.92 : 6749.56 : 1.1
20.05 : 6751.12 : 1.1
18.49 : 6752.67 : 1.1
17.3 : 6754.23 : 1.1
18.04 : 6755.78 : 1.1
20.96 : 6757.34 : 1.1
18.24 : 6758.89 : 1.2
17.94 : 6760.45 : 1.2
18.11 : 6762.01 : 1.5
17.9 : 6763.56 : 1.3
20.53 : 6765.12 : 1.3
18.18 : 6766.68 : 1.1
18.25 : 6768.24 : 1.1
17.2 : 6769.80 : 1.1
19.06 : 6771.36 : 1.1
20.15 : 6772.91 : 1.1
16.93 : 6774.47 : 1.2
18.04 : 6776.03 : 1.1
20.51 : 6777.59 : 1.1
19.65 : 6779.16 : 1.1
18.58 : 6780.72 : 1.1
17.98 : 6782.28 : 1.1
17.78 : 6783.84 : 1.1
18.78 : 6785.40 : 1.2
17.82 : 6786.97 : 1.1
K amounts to 2.0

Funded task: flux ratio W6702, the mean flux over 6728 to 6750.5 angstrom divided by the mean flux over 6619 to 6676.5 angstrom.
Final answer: 1.06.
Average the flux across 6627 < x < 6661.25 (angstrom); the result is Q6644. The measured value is 18.8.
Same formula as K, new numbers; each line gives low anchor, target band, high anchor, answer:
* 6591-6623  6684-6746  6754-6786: -3.0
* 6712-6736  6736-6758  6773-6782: 1.4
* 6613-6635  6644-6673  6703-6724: 2.8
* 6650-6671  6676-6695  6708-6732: 1.2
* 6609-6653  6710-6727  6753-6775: -2.1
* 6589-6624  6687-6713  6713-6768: 1.4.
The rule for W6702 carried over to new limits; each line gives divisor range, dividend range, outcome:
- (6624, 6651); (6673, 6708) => 0.95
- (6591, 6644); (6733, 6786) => 0.97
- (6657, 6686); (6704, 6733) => 1.15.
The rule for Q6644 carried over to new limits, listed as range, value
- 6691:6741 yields 20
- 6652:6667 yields 18.1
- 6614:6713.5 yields 18.7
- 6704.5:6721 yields 20.8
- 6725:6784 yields 19.3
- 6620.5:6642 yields 19.7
